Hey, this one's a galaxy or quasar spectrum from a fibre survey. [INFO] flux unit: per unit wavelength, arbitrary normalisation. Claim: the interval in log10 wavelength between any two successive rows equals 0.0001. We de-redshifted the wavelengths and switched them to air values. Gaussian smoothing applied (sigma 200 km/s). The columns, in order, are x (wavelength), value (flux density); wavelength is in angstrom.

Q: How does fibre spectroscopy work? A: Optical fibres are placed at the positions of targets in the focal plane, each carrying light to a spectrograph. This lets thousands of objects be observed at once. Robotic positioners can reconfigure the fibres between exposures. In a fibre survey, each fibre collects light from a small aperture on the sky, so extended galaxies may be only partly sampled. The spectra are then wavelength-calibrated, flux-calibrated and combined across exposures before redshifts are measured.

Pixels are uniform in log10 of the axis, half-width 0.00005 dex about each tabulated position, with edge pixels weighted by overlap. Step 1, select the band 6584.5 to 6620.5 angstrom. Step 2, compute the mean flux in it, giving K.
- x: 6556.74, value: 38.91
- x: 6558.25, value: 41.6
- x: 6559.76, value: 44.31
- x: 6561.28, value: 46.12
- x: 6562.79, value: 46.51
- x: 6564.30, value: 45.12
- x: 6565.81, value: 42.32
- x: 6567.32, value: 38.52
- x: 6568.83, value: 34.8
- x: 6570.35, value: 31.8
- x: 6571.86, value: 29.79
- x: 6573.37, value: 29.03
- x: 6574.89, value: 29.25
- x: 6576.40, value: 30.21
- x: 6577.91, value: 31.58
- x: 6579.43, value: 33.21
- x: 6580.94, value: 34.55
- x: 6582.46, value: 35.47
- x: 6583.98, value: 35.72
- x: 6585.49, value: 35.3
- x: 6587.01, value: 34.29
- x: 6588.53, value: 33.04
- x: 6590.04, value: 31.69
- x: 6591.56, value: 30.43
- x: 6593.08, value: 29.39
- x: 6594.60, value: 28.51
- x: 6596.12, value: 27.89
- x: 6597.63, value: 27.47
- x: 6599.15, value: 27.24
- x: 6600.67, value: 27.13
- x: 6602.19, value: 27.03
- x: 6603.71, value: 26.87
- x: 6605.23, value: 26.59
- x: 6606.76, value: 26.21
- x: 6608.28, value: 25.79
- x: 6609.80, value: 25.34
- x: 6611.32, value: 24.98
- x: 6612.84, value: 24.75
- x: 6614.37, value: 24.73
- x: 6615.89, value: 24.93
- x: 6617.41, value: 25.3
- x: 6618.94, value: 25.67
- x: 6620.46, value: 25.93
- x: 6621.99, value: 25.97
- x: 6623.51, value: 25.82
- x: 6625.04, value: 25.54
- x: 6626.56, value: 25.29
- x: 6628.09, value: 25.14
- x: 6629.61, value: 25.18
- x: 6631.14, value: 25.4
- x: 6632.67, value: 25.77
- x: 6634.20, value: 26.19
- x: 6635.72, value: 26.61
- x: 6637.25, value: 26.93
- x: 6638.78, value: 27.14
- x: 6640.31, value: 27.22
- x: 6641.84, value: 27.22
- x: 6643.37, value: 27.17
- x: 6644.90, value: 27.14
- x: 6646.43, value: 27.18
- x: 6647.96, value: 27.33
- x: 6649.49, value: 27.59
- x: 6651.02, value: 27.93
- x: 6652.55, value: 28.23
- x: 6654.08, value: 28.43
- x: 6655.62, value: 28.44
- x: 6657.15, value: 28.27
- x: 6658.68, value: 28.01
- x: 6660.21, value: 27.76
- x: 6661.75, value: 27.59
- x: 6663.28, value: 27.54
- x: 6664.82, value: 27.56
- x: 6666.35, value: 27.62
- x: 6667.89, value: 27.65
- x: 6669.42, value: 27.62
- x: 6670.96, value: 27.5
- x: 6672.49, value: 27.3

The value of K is 27.9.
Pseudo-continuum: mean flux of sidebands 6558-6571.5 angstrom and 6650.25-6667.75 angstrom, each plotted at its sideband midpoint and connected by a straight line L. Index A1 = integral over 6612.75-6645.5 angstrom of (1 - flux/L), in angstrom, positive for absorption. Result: 6.1 angstrom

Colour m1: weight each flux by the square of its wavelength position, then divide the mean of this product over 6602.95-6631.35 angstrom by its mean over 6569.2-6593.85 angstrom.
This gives 0.80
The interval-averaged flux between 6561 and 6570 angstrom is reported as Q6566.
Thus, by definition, 41.6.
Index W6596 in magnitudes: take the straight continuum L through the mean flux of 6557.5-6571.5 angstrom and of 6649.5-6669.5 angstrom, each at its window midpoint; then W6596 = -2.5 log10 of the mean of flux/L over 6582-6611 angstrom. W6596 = 0.238 mag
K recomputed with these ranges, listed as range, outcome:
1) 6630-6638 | 26.1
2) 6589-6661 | 26.9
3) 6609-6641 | 25.7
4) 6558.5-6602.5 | 33.9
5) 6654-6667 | 27.9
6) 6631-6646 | 26.7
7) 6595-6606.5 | 27.2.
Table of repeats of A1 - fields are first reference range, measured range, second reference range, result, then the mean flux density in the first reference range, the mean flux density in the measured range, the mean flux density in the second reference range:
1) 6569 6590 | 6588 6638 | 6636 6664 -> 5.9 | 32.6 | 26.7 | 27.6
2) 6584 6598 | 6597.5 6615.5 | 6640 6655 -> 2.5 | 31.3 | 26.1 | 27.6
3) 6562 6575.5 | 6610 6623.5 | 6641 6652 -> 2.4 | 36.5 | 25.3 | 27.4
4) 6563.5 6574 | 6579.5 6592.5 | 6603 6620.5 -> -0.8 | 36.1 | 33.7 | 25.6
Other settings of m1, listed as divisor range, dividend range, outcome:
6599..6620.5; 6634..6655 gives 1.07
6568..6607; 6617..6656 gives 0.88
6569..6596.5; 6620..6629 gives 0.81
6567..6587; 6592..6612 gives 0.83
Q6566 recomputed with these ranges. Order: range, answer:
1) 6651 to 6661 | 28.2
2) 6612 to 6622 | 25.3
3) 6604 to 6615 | 25.5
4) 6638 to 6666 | 27.7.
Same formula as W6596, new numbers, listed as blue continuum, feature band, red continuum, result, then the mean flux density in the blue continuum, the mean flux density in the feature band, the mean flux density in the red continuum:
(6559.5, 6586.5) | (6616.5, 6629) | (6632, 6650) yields 0.15 mag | 36.1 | 25.6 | 27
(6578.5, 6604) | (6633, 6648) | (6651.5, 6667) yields 0.07 mag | 31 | 27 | 28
